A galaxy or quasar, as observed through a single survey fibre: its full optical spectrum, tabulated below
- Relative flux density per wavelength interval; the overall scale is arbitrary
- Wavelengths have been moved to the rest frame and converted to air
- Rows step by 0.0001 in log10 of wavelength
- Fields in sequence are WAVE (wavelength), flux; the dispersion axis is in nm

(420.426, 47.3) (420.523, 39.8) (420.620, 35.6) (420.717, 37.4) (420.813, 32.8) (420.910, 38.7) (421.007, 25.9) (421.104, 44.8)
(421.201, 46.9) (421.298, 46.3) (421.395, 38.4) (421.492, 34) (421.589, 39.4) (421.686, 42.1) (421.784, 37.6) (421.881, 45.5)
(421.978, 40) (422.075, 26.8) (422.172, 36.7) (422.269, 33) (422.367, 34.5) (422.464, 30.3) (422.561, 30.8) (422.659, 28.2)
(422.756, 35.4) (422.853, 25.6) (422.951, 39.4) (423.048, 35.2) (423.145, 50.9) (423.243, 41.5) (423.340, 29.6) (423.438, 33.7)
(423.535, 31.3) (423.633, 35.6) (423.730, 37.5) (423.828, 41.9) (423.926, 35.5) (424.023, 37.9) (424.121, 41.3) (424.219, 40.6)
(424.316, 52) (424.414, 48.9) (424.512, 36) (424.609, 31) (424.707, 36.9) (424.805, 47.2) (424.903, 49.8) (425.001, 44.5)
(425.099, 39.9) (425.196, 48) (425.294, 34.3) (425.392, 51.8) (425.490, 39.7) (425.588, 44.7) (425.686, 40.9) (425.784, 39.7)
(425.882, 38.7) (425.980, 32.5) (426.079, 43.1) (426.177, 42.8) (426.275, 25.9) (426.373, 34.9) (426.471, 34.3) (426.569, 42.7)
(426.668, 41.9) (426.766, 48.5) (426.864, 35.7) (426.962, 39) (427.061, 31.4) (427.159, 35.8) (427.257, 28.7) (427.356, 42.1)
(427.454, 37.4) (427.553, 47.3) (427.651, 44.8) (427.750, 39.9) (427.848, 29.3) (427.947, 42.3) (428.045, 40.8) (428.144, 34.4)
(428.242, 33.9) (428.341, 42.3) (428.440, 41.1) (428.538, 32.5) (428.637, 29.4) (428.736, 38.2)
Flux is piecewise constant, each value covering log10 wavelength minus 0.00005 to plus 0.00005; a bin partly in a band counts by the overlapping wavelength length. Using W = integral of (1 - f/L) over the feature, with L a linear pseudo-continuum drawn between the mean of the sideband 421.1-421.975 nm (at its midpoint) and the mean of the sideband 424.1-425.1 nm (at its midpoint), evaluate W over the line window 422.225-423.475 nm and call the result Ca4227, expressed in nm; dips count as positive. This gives 0.22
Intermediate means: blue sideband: 41.4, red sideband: 42.7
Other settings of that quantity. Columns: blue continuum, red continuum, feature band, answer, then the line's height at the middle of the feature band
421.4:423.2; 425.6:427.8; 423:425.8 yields -0.25 nm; 37.2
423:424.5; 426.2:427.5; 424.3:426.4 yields -0.15 nm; 38.2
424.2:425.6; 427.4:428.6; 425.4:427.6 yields 0.11 nm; 40.8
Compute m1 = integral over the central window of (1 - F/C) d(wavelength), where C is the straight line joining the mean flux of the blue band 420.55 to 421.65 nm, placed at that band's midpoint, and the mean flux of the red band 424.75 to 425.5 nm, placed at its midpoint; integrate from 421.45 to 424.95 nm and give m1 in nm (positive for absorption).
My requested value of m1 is 0.34 nm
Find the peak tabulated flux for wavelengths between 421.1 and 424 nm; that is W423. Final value 50.9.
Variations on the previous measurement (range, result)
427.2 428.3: 47.3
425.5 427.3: 48.5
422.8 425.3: 52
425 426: 51.8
